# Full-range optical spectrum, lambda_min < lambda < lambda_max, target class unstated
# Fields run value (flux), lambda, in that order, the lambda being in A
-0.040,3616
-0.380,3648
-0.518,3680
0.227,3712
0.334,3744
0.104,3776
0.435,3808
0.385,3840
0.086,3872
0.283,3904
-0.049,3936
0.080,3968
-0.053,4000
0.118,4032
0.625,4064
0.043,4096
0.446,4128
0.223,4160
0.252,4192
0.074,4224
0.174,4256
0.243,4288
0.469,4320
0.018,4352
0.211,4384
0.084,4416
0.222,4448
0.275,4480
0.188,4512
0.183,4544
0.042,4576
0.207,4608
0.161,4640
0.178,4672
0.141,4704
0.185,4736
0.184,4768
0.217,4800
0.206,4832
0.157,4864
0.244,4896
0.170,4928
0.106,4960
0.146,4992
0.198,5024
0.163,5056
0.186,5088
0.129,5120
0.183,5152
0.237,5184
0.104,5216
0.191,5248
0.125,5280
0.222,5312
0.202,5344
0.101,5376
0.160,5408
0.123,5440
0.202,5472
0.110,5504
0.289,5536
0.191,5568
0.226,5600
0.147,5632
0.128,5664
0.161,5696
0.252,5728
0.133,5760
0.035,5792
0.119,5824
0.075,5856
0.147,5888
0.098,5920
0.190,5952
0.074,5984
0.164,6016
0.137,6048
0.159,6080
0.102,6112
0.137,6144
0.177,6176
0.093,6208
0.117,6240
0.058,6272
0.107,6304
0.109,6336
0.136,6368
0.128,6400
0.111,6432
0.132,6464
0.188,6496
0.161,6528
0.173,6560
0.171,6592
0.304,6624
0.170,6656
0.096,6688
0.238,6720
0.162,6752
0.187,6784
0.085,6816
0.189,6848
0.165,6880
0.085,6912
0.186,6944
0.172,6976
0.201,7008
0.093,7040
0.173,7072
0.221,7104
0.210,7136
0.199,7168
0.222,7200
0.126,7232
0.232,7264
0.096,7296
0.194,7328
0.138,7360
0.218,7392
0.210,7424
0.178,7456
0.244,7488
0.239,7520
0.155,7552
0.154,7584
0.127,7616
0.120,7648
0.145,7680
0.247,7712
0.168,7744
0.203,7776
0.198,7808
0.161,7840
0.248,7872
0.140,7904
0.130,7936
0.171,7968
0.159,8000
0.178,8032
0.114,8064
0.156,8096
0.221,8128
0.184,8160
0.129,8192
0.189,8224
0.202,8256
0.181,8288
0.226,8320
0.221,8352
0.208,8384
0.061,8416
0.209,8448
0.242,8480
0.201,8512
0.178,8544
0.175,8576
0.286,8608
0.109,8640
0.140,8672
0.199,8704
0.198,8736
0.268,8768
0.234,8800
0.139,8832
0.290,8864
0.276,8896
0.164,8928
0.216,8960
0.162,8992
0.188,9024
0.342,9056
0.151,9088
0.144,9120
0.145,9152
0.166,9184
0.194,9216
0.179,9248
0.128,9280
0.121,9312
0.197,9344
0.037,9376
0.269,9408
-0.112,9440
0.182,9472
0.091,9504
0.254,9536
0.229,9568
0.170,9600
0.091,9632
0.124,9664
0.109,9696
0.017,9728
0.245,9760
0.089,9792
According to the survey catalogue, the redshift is 0.773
